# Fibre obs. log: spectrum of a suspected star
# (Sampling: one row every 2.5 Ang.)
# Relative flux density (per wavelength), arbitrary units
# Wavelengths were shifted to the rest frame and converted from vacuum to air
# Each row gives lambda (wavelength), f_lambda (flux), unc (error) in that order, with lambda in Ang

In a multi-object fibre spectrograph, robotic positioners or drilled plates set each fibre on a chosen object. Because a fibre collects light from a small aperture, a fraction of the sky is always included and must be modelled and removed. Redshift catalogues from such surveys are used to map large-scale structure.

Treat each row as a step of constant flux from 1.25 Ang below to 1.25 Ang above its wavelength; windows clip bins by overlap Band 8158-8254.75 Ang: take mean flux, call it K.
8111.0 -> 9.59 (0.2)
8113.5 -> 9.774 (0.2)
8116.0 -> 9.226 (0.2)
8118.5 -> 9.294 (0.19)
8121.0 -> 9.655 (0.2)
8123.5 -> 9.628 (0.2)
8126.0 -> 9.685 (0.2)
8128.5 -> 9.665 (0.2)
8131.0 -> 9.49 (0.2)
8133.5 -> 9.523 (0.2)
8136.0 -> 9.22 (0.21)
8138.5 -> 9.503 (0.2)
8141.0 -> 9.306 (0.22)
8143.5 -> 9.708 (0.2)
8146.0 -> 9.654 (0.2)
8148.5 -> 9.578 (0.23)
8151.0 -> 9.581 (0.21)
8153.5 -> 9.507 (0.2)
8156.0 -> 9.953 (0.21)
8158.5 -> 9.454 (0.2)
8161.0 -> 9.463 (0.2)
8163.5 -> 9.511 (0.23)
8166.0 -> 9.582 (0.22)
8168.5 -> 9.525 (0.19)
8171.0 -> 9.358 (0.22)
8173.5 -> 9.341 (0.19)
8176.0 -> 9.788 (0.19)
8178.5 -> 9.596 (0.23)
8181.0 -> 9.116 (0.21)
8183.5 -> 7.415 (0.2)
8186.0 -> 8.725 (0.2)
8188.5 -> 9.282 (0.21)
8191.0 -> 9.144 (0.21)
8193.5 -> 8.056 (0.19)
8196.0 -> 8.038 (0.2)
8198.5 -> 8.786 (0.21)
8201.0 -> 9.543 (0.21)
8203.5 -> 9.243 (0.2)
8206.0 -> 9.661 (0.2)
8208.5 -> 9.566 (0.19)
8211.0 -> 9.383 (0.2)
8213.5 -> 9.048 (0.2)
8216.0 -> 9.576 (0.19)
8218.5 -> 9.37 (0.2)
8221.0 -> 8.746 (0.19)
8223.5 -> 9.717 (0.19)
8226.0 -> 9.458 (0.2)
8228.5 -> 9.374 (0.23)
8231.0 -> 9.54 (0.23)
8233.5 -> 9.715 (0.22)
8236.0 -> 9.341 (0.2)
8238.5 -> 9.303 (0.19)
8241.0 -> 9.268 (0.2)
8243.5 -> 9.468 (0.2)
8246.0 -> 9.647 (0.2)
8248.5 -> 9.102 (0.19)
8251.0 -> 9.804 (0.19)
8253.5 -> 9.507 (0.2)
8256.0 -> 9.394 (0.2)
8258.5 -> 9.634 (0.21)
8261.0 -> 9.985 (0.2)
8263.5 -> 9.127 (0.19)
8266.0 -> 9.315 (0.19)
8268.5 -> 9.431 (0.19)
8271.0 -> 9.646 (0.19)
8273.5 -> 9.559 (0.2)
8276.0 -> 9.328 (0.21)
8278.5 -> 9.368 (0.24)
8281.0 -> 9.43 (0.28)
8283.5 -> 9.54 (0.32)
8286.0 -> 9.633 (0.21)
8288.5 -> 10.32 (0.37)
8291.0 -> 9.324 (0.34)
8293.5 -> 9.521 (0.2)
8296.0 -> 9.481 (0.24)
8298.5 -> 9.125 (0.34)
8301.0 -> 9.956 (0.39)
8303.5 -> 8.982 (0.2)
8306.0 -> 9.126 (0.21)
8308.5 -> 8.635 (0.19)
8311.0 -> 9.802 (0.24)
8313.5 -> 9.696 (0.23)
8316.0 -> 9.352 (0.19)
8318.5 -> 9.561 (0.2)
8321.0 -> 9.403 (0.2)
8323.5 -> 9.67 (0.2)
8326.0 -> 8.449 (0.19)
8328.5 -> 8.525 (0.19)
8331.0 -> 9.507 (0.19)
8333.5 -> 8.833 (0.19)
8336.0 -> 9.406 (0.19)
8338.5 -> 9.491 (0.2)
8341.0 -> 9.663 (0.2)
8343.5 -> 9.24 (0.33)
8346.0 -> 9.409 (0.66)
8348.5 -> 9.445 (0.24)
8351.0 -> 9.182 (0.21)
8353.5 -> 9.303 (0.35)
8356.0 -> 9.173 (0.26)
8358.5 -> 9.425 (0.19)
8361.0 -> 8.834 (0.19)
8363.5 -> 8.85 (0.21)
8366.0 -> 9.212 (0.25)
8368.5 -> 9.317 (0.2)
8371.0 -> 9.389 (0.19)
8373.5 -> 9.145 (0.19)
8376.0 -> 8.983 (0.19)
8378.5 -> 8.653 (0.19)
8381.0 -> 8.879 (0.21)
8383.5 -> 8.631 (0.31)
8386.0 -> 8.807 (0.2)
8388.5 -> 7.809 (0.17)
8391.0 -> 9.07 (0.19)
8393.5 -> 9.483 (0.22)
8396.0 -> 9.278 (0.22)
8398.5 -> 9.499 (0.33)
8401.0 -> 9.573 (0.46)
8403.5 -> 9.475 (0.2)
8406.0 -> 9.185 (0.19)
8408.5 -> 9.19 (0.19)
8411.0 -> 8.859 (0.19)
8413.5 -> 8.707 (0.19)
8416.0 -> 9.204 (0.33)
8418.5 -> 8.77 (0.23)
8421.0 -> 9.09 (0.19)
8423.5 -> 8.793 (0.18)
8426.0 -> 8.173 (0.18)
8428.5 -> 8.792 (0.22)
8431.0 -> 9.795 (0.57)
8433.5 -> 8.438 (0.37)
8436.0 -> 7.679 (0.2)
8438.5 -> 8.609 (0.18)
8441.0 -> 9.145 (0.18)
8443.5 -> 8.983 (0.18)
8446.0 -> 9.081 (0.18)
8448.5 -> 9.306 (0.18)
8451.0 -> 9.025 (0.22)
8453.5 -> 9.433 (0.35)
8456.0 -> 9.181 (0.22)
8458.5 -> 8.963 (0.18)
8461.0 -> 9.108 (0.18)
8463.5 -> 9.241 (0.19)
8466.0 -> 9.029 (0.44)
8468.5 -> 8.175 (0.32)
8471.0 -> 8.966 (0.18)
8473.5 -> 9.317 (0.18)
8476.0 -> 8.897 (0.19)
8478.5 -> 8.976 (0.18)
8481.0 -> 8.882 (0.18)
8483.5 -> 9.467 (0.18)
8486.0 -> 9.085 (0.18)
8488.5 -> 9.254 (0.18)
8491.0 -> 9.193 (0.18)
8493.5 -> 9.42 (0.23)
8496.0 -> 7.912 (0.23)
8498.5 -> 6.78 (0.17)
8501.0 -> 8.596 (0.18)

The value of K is 9.27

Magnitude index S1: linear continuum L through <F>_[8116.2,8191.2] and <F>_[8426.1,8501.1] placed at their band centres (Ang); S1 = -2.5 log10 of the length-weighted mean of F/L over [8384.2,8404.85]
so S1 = -0.01 mag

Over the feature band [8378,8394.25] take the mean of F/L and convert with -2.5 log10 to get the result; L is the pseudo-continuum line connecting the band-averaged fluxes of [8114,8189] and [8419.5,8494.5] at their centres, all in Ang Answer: 0.04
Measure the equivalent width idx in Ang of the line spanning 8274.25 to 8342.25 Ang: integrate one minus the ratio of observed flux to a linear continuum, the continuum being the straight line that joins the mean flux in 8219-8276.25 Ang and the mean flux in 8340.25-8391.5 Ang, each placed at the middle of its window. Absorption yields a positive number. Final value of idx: -0.91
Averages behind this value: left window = 9.45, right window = 9.06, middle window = 9.38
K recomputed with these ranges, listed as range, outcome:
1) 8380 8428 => 8.97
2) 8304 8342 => 9.27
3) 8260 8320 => 9.47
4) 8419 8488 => 8.95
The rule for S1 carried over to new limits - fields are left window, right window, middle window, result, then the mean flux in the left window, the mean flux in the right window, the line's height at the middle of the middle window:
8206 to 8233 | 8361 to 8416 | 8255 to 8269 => -0.02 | 9.4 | 9.05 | 9.31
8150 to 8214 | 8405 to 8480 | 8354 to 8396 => 0.00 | 9.22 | 8.94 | 9.01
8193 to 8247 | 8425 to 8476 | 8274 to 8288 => -0.04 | 9.28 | 8.93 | 9.19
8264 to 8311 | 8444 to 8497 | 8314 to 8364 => 0.01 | 9.43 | 9.05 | 9.33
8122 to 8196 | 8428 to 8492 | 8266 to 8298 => -0.04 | 9.34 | 9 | 9.2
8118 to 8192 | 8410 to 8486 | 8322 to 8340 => 0.00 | 9.41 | 8.94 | 9.13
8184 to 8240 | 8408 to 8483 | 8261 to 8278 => -0.04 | 9.19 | 8.93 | 9.12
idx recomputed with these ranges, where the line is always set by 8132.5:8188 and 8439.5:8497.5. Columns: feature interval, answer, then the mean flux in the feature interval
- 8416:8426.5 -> 0.3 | 8.8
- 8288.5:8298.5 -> -0.3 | 9.51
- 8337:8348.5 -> -0.3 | 9.45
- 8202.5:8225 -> -0.1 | 9.37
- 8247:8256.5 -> -0.2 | 9.46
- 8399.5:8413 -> -0.2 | 9.23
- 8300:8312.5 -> -0.1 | 9.29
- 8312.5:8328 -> -0.2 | 9.31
